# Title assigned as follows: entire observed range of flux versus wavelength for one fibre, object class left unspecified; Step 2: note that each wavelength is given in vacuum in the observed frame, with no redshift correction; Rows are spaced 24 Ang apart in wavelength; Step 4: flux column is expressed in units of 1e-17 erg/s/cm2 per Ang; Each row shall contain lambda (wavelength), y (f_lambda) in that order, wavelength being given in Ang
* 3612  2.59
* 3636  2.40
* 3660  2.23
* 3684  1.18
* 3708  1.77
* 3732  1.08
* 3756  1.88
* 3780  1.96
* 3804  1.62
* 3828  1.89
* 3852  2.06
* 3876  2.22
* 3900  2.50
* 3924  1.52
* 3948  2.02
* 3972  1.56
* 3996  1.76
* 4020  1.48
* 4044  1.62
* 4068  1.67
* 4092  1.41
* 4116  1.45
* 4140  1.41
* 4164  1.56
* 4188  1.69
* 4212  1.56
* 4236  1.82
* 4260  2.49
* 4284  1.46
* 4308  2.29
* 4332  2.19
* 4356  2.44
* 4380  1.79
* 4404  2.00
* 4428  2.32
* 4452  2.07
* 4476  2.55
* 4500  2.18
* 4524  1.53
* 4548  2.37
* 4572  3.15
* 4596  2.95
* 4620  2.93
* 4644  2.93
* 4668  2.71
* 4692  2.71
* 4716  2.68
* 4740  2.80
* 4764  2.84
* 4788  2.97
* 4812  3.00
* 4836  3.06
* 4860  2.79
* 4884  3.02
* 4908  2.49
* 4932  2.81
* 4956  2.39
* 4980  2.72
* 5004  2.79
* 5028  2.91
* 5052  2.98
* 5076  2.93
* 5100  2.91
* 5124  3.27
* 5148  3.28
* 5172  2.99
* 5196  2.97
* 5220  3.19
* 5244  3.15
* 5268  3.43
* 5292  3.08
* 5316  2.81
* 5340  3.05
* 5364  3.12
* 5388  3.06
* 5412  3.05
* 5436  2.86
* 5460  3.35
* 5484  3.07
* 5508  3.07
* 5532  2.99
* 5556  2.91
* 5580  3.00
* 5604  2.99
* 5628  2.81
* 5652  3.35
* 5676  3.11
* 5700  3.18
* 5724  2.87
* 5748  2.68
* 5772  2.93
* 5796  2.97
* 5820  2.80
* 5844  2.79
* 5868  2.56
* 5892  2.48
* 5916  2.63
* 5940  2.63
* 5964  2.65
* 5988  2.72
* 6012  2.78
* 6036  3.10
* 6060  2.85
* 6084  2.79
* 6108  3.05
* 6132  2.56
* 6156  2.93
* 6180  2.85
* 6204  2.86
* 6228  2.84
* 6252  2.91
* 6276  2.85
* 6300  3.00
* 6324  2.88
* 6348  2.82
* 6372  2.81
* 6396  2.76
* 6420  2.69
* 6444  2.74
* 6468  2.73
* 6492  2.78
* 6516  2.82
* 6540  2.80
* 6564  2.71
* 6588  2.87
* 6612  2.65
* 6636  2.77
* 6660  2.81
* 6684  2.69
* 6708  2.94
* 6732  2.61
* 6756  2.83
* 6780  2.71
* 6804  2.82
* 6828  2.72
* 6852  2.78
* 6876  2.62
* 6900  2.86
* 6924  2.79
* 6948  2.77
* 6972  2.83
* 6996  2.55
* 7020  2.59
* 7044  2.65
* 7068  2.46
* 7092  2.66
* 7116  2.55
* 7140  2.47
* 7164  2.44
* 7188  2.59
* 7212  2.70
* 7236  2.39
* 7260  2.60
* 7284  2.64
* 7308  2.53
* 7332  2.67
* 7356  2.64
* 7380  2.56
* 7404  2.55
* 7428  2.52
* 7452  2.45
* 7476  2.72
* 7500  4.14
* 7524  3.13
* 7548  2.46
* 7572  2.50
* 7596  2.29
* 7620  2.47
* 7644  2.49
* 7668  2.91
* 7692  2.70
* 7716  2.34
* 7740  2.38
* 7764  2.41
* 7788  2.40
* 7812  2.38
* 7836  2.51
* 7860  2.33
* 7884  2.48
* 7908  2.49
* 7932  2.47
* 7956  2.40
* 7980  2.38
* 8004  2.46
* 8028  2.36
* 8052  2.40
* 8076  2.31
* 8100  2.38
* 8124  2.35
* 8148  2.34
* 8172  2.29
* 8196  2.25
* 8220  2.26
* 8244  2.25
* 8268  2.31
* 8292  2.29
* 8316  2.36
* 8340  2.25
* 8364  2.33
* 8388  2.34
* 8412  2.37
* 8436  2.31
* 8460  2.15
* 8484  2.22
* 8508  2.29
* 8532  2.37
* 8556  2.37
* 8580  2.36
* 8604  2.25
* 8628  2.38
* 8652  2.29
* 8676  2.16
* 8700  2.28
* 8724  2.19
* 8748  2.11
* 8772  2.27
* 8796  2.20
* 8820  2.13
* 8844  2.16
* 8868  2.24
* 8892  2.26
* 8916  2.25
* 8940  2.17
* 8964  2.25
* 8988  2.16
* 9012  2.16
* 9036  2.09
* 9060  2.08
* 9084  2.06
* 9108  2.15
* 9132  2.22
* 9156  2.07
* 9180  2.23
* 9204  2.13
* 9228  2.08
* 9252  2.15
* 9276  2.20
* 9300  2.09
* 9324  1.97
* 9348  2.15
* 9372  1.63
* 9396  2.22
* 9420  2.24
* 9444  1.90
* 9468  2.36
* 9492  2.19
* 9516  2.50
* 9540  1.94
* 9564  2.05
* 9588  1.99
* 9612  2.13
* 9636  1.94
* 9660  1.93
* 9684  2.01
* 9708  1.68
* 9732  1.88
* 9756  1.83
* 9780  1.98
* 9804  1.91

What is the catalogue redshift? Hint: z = 0.141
